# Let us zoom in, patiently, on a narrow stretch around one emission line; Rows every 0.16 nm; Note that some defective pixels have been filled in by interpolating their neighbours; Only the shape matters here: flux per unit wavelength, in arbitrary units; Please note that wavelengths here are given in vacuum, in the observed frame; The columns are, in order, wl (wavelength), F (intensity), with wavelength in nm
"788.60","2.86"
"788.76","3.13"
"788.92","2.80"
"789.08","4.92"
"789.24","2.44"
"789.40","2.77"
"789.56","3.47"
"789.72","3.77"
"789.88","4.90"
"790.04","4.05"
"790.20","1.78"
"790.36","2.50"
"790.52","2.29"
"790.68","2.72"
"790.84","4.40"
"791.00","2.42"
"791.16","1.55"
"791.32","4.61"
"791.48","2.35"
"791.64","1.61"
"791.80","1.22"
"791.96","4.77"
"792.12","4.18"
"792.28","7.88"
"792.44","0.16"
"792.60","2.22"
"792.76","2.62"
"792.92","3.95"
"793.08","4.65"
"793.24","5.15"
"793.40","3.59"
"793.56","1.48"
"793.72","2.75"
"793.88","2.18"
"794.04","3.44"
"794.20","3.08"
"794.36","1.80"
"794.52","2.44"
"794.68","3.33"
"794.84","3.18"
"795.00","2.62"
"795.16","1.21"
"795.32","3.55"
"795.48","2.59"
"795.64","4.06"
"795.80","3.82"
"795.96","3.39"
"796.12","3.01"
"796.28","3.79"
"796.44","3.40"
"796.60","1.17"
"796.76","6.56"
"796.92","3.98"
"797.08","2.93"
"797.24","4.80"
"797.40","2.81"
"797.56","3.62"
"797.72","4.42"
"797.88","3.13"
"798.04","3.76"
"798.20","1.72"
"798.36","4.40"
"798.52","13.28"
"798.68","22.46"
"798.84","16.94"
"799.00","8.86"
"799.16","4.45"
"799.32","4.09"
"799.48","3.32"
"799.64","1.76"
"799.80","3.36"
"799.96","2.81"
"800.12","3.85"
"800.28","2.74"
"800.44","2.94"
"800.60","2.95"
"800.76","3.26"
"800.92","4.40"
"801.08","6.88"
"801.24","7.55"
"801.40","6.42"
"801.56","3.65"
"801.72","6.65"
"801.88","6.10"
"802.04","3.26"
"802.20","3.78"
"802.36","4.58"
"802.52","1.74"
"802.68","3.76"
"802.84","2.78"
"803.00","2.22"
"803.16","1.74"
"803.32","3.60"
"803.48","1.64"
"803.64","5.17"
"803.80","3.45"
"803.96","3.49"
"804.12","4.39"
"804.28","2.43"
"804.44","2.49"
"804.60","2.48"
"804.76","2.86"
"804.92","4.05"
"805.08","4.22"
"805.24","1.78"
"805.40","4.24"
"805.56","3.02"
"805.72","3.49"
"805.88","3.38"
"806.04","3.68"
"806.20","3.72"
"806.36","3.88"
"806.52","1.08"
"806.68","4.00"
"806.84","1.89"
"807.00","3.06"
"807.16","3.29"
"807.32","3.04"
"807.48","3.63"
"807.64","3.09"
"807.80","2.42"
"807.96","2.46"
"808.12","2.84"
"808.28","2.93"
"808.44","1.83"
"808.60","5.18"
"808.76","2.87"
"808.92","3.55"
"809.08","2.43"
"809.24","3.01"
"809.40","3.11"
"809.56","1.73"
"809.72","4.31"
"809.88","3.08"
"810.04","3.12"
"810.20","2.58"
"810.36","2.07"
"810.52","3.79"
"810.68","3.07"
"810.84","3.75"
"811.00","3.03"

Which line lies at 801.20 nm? [N II] 6583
